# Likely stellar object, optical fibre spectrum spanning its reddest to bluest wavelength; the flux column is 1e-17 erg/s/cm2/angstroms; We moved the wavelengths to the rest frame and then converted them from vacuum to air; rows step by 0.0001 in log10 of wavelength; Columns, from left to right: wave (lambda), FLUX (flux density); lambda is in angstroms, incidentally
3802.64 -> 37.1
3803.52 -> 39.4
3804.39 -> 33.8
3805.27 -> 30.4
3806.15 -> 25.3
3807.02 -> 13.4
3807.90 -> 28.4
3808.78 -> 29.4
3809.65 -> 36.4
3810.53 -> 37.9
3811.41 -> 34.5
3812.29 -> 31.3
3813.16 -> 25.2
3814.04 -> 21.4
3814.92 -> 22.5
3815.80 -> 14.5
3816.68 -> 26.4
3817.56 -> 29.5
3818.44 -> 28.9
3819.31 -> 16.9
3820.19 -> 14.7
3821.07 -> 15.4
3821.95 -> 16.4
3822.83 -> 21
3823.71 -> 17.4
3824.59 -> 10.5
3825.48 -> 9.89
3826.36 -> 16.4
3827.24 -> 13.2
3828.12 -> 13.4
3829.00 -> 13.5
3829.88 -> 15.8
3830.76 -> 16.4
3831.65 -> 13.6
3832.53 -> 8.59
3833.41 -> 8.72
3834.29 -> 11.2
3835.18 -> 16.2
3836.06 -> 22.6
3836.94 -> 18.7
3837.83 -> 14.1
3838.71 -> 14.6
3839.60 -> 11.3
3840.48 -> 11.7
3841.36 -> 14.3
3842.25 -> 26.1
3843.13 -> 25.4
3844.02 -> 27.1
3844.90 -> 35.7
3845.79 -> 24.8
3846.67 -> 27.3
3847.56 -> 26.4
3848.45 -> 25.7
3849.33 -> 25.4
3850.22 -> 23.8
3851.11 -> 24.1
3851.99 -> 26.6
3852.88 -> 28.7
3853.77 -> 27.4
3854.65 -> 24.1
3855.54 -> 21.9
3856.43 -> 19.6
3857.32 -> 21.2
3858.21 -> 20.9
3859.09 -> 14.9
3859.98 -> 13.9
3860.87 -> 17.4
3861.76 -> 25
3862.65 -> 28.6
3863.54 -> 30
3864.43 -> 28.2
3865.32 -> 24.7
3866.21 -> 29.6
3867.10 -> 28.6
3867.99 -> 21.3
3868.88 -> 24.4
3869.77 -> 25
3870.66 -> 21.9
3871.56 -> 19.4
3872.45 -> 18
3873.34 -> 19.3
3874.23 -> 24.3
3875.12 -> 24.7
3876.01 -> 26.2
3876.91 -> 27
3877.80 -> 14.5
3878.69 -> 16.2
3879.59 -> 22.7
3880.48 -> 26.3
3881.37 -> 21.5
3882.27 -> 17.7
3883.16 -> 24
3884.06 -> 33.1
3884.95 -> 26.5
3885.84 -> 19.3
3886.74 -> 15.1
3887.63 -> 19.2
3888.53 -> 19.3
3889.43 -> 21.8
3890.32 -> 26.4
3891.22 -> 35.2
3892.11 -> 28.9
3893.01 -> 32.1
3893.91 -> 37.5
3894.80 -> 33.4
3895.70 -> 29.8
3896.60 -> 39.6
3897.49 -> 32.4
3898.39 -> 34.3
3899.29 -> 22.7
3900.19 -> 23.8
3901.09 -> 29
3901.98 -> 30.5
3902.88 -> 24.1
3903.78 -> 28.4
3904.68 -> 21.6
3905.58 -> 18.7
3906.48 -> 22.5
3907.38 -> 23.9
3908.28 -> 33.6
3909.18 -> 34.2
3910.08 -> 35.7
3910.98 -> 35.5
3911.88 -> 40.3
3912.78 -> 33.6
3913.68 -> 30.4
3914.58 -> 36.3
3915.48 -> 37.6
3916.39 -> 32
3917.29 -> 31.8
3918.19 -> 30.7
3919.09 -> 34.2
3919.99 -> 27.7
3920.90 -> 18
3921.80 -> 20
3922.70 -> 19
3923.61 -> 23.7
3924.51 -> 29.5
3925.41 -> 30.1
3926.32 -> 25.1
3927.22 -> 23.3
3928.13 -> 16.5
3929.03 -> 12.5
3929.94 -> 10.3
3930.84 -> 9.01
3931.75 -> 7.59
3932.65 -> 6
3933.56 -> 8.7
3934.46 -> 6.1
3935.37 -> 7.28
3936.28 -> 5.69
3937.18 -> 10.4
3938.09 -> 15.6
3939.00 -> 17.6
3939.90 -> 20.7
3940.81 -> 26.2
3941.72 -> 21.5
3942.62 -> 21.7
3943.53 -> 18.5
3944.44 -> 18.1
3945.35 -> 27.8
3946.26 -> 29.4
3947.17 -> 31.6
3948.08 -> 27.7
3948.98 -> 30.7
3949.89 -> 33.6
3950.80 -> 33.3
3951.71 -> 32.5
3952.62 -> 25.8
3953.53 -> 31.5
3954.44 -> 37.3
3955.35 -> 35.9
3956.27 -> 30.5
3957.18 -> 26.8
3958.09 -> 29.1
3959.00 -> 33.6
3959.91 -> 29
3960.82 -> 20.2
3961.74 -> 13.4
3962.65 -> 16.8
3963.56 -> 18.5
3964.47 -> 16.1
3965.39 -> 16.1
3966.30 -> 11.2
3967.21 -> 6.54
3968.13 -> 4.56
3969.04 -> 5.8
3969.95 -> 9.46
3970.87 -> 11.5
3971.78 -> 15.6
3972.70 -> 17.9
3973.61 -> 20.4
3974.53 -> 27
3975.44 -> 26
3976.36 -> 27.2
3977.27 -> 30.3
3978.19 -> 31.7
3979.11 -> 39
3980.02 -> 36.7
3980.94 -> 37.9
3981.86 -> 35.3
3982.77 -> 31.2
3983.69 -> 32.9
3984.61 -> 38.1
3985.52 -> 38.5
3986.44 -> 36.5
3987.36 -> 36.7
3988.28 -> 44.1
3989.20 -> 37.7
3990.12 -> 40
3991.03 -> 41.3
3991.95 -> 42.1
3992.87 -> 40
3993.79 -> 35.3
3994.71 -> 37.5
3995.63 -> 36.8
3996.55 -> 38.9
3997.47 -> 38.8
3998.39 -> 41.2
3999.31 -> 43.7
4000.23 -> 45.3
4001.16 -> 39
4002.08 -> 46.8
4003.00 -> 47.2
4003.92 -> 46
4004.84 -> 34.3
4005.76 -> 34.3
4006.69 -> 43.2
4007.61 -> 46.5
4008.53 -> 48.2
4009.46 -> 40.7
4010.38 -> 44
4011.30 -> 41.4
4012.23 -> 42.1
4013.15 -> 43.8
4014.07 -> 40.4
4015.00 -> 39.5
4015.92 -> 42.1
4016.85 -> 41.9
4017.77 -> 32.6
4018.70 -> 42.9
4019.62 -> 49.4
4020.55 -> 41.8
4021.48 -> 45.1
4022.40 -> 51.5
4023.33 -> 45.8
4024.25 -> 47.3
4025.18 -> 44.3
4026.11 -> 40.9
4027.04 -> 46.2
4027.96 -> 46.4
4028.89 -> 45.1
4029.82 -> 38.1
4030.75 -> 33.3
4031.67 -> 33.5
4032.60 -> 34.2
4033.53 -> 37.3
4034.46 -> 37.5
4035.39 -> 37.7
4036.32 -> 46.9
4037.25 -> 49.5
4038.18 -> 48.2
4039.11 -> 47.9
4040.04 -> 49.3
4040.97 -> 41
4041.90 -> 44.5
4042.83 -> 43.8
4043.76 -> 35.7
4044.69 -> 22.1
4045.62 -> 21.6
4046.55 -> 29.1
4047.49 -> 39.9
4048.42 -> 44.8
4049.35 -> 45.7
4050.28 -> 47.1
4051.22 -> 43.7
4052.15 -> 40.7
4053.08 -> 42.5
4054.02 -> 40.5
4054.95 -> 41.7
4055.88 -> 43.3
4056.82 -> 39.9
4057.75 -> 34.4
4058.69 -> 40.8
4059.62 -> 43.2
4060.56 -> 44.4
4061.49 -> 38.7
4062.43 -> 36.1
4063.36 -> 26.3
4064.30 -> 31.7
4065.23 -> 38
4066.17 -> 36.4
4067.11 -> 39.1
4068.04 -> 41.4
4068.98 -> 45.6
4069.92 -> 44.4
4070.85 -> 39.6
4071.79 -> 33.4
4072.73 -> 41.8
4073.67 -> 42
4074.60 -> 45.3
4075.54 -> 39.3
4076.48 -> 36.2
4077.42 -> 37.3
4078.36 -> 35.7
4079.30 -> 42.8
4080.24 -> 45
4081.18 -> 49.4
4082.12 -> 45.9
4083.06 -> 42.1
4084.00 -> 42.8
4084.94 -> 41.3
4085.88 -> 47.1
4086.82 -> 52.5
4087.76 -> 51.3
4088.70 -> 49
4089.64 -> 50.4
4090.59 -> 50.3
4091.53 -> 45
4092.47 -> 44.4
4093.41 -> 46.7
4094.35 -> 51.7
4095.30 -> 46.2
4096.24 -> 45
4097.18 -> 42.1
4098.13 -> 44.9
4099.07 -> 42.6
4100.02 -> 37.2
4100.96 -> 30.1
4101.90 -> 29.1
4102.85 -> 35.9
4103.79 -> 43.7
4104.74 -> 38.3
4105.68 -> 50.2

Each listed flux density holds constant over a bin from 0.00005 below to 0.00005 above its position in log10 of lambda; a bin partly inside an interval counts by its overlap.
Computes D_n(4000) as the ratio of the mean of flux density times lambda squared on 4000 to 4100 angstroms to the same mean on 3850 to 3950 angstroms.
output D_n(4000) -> 1.88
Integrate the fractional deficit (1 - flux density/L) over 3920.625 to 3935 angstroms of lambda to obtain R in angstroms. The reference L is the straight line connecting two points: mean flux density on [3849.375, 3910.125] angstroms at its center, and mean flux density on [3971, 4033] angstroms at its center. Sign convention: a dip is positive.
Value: 6.5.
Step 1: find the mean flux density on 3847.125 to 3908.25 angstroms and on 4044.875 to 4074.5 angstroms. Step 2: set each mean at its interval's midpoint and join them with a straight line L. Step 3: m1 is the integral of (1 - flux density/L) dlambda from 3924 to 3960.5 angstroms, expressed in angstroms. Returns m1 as 9.4 angstroms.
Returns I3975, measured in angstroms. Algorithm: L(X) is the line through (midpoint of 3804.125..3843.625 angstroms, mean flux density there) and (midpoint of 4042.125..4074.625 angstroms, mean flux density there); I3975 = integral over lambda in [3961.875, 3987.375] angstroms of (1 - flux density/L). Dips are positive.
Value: 6.8 angstroms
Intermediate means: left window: 19.9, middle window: 23.8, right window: 39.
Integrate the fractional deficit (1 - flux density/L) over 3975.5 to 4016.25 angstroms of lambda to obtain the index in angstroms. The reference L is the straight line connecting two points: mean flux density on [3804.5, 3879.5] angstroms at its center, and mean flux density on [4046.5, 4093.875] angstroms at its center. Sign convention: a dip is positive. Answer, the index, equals -4.4 angstroms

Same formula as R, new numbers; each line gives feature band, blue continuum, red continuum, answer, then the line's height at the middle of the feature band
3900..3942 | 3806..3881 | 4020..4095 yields 8.0 angstroms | 28.9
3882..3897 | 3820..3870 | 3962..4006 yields -2.1 angstroms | 23.7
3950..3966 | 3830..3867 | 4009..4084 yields 2.9 angstroms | 32.2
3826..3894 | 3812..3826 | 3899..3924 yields 5.9 angstroms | 23.8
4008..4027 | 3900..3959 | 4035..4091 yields -4.0 angstroms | 35.8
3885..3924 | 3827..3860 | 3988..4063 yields -2.1 angstroms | 27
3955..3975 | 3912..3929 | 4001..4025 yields 9.2 angstroms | 35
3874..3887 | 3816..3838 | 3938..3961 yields -0.9 angstroms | 21.2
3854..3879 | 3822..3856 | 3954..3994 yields -2.0 angstroms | 21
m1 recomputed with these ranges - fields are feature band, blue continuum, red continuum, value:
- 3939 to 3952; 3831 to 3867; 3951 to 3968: -1.6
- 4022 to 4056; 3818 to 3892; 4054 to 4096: -2.2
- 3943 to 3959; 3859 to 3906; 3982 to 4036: 1.9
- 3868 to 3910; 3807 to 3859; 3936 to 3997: -3.4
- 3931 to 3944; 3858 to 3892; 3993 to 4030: 7.4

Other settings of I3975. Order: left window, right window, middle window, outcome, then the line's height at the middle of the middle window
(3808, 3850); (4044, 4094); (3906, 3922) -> -1.95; 27.8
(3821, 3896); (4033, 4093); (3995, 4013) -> -3.15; 35.7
